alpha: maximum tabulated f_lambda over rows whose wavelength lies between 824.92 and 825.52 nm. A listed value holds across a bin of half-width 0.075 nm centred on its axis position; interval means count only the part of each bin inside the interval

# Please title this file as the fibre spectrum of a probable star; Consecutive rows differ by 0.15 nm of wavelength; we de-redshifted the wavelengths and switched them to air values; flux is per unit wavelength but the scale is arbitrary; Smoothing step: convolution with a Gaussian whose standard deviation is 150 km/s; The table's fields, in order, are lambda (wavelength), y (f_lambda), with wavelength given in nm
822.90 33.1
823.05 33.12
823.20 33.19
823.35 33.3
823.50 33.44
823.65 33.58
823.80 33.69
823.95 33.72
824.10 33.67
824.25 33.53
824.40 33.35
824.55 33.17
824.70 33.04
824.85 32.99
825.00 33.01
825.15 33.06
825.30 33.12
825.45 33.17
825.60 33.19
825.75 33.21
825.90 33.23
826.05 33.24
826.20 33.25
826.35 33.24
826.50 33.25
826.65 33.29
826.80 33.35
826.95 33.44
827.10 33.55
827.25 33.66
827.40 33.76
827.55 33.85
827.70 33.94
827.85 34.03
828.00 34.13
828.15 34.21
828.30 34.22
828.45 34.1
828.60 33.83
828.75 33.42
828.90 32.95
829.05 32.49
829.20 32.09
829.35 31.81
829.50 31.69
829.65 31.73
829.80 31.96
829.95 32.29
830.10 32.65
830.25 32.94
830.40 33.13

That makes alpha 33.17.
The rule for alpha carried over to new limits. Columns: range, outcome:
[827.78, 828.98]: 34.22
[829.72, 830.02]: 32.29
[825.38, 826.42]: 33.25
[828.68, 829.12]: 33.42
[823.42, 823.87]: 33.69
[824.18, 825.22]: 33.53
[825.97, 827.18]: 33.55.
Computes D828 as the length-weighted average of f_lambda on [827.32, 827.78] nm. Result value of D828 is 33.8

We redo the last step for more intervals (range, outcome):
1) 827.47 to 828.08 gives 34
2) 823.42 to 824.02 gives 33.6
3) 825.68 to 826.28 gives 33.2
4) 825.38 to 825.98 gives 33.2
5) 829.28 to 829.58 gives 31.7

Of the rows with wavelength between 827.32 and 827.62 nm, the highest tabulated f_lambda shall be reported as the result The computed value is 33.85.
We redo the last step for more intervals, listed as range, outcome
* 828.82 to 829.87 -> 32.95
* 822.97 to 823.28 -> 33.19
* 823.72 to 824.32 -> 33.72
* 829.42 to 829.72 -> 31.73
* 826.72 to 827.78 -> 33.94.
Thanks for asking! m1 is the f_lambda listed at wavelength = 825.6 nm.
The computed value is 33.19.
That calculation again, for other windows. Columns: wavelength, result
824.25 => 33.53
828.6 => 33.83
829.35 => 31.81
